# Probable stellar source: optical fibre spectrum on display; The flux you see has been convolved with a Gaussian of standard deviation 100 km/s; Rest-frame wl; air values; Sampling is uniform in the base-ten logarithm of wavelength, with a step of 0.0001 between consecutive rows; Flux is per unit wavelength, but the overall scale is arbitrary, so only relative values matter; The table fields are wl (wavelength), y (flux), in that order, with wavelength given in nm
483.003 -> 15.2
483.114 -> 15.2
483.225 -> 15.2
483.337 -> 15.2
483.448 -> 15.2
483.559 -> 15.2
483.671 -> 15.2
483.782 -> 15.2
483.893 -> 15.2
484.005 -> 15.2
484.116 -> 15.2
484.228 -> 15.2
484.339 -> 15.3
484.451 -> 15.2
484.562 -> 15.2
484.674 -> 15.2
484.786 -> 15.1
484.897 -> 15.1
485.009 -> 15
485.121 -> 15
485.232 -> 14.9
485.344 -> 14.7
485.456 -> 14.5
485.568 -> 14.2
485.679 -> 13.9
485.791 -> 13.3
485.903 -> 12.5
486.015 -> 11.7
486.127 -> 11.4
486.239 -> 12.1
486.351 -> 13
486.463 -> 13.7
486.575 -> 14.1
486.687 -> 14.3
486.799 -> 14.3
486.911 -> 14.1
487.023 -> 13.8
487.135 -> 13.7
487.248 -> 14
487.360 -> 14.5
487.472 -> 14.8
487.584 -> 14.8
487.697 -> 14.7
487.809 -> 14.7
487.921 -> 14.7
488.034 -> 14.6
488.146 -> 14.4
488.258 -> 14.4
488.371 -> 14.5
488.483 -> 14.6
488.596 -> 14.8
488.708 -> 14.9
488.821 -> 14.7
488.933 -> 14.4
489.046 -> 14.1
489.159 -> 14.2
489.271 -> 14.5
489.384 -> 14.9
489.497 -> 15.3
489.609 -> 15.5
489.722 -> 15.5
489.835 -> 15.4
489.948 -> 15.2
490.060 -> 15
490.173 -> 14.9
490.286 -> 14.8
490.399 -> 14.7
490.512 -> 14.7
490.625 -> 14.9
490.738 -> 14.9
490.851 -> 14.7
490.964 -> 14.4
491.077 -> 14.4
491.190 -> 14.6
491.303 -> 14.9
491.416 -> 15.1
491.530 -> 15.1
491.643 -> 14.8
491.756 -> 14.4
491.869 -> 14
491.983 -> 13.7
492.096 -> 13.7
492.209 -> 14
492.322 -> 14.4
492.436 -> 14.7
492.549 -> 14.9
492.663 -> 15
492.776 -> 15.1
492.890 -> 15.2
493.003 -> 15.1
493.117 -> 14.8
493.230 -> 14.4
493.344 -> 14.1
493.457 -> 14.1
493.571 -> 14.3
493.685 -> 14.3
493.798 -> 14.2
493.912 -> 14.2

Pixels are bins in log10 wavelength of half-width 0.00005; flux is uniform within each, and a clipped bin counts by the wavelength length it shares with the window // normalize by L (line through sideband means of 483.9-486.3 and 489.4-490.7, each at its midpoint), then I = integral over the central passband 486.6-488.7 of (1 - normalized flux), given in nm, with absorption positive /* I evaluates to 0.04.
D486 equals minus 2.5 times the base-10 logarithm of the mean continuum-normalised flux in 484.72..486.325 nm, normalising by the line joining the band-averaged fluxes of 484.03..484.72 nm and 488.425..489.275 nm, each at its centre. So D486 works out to 0.09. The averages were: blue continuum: 15.2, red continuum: 14.5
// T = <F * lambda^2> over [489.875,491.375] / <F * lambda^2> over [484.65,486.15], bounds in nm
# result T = 1.1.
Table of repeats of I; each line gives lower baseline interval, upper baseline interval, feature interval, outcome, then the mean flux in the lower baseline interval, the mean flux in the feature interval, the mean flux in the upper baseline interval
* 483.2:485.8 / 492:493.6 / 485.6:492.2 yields 0.18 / 15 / 14.3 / 14.5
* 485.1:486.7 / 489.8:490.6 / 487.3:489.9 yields -0.06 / 13.5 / 14.7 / 14.9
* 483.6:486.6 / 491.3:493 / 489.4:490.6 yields -0.05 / 14.3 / 15.1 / 14.6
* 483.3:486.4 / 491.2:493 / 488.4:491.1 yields -0.05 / 14.4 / 14.8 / 14.6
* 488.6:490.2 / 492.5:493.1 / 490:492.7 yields 0.07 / 14.9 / 14.6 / 15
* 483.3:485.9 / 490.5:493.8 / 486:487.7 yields 0.12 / 14.9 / 13.7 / 14.6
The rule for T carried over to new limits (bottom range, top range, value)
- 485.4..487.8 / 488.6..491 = 1.10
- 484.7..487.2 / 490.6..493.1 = 1.08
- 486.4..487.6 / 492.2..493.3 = 1.07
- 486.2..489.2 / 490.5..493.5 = 1.04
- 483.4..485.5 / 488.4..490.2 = 1.00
